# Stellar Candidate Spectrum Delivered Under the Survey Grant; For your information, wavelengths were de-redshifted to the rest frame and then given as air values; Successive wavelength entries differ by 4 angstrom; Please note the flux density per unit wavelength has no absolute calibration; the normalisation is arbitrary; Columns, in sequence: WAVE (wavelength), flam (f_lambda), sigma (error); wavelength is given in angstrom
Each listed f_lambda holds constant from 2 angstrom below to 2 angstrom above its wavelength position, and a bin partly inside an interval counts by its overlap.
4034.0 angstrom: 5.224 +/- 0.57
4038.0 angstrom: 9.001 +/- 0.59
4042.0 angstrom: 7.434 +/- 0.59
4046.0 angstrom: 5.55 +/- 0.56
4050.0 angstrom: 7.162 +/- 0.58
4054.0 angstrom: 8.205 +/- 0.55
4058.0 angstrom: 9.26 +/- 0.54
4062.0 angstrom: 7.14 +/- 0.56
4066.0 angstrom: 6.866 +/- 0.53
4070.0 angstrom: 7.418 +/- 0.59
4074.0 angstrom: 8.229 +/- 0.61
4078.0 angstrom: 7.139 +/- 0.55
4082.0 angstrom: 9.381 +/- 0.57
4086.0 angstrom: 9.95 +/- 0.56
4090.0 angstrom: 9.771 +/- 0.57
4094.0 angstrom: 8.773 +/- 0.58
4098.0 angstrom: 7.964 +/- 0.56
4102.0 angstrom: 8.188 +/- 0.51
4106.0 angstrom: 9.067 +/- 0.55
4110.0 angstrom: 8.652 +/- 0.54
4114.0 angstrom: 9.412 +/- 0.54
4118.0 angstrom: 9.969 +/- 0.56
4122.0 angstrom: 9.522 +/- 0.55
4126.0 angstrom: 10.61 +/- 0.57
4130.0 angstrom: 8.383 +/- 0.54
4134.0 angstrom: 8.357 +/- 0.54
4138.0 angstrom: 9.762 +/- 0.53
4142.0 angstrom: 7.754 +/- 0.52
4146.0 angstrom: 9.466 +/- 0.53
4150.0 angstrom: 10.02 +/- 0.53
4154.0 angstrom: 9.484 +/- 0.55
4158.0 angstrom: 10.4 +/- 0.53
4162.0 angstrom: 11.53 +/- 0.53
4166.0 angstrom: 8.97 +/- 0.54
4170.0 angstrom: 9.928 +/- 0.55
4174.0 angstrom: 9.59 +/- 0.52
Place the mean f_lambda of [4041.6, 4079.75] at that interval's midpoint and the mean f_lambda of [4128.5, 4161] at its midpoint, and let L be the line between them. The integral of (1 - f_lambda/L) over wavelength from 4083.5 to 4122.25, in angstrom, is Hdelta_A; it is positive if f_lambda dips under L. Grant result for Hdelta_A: -3.5 angstrom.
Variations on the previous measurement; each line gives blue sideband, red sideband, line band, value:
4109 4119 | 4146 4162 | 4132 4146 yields 1.5 angstrom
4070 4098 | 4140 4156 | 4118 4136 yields -0.6 angstrom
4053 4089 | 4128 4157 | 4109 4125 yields -1.3 angstrom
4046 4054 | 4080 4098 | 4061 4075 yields 1.2 angstrom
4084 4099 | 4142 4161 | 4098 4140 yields 1.3 angstrom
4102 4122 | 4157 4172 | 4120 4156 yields 1.6 angstrom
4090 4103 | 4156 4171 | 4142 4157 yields 0.6 angstrom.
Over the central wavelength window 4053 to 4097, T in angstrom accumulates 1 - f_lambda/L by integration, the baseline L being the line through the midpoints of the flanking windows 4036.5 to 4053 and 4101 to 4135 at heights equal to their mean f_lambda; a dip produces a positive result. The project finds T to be -1.6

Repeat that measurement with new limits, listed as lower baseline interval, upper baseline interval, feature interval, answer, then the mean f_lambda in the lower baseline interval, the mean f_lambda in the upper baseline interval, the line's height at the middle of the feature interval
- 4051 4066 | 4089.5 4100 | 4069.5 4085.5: 0.1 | 7.95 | 8.7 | 8.35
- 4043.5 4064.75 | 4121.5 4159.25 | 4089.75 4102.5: -0.3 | 7.44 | 9.35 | 8.37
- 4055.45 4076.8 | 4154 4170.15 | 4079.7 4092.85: -2.1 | 7.77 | 10.1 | 8.27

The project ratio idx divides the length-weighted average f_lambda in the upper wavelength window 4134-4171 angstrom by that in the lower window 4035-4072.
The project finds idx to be 1.28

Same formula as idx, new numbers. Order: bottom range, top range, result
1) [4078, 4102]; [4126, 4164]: 1.07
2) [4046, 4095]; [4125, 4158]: 1.14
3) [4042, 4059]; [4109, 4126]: 1.29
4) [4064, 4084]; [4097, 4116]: 1.11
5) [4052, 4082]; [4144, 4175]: 1.26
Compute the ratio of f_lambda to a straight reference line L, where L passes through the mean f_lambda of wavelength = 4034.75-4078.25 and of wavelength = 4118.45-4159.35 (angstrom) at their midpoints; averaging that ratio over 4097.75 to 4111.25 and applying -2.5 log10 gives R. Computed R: 0.01 mag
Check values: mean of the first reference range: 7.53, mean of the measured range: 8.52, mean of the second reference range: 9.38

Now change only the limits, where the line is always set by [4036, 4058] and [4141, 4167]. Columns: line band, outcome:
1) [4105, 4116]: -0.02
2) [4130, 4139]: 0.06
